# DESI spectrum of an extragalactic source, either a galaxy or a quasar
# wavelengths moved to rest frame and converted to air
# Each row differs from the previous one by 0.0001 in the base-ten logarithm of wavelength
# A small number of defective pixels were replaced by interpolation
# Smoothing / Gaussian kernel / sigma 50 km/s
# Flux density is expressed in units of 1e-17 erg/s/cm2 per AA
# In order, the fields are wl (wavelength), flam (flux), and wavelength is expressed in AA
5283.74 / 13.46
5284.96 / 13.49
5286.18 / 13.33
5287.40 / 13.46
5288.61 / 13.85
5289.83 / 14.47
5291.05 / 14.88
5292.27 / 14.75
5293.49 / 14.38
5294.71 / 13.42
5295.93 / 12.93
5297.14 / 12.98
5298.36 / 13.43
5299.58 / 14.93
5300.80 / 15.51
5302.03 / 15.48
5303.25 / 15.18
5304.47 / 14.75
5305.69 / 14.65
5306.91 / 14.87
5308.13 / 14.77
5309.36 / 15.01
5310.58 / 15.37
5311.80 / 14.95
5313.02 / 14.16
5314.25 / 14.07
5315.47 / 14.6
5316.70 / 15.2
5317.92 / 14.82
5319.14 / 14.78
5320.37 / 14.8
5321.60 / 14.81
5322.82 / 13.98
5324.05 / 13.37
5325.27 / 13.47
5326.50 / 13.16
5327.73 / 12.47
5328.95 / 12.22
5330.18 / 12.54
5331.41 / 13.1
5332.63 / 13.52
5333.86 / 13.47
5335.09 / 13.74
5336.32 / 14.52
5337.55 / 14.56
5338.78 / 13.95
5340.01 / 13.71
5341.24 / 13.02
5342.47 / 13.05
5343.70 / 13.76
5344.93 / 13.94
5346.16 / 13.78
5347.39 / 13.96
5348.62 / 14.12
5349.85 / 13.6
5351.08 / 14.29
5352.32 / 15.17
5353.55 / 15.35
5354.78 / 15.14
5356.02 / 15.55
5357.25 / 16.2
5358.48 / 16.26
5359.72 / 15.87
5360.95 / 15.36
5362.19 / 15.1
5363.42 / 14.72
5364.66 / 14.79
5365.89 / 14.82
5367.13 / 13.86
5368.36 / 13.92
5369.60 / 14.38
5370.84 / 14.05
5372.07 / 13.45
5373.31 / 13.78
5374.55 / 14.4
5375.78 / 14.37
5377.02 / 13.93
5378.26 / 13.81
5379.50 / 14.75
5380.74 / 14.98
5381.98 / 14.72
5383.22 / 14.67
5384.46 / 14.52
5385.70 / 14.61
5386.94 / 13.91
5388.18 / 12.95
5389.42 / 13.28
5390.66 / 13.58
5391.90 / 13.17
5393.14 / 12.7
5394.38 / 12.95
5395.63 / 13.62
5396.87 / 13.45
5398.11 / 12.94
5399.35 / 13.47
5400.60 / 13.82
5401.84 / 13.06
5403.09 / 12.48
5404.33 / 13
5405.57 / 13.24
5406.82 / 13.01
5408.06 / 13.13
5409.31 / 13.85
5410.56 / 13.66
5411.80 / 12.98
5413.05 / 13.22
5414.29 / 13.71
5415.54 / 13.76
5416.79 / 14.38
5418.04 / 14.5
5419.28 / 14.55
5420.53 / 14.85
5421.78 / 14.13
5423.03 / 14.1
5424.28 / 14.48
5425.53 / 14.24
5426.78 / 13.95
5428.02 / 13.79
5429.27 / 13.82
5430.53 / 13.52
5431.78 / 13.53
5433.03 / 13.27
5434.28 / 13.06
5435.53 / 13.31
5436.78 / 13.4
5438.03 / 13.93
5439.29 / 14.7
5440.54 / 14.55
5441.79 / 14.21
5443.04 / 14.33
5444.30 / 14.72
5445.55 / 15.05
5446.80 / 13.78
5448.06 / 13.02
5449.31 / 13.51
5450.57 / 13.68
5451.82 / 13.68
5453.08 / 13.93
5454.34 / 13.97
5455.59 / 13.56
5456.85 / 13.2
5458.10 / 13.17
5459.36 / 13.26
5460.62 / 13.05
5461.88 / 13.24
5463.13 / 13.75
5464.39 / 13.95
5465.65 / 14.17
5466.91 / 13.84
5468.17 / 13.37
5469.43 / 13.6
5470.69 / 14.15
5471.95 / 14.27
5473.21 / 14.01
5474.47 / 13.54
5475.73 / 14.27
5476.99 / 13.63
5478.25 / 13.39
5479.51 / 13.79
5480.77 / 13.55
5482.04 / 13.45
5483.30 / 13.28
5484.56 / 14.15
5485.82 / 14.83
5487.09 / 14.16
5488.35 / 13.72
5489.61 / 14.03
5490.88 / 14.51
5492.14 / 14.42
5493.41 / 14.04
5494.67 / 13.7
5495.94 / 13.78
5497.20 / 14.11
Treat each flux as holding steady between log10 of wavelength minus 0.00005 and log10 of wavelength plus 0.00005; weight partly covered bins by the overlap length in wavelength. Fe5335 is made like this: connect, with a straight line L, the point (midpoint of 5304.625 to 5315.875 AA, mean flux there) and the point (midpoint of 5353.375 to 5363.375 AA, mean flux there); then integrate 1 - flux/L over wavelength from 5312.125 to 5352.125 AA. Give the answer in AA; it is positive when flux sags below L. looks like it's 3.3 AA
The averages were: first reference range 14.7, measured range 13.8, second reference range 15.6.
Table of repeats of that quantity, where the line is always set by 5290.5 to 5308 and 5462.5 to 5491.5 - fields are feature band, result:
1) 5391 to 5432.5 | 1.4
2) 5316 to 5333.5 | 0.8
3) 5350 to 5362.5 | -1.0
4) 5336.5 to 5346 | 0.4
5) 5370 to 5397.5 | 0.6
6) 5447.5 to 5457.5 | 0.3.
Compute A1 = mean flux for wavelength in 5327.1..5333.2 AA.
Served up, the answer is 12.8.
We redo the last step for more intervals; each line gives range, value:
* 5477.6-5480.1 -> 13.6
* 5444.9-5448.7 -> 14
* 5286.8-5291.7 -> 14.2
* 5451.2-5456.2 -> 13.8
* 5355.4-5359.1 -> 16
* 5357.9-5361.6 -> 15.8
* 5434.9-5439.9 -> 13.8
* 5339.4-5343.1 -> 13.3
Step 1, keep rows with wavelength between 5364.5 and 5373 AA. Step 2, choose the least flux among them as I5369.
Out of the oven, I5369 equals 13.45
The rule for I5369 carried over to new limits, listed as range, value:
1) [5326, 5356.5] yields 12.22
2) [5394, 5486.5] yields 12.48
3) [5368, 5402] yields 12.7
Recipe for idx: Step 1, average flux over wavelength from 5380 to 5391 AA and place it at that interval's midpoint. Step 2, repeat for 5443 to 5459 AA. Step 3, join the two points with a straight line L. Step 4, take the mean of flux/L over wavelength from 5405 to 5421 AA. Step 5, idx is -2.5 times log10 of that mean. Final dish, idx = 0.02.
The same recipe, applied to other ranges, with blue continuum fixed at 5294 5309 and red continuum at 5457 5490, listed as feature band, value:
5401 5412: 0.07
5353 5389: -0.04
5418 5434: -0.01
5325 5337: 0.09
